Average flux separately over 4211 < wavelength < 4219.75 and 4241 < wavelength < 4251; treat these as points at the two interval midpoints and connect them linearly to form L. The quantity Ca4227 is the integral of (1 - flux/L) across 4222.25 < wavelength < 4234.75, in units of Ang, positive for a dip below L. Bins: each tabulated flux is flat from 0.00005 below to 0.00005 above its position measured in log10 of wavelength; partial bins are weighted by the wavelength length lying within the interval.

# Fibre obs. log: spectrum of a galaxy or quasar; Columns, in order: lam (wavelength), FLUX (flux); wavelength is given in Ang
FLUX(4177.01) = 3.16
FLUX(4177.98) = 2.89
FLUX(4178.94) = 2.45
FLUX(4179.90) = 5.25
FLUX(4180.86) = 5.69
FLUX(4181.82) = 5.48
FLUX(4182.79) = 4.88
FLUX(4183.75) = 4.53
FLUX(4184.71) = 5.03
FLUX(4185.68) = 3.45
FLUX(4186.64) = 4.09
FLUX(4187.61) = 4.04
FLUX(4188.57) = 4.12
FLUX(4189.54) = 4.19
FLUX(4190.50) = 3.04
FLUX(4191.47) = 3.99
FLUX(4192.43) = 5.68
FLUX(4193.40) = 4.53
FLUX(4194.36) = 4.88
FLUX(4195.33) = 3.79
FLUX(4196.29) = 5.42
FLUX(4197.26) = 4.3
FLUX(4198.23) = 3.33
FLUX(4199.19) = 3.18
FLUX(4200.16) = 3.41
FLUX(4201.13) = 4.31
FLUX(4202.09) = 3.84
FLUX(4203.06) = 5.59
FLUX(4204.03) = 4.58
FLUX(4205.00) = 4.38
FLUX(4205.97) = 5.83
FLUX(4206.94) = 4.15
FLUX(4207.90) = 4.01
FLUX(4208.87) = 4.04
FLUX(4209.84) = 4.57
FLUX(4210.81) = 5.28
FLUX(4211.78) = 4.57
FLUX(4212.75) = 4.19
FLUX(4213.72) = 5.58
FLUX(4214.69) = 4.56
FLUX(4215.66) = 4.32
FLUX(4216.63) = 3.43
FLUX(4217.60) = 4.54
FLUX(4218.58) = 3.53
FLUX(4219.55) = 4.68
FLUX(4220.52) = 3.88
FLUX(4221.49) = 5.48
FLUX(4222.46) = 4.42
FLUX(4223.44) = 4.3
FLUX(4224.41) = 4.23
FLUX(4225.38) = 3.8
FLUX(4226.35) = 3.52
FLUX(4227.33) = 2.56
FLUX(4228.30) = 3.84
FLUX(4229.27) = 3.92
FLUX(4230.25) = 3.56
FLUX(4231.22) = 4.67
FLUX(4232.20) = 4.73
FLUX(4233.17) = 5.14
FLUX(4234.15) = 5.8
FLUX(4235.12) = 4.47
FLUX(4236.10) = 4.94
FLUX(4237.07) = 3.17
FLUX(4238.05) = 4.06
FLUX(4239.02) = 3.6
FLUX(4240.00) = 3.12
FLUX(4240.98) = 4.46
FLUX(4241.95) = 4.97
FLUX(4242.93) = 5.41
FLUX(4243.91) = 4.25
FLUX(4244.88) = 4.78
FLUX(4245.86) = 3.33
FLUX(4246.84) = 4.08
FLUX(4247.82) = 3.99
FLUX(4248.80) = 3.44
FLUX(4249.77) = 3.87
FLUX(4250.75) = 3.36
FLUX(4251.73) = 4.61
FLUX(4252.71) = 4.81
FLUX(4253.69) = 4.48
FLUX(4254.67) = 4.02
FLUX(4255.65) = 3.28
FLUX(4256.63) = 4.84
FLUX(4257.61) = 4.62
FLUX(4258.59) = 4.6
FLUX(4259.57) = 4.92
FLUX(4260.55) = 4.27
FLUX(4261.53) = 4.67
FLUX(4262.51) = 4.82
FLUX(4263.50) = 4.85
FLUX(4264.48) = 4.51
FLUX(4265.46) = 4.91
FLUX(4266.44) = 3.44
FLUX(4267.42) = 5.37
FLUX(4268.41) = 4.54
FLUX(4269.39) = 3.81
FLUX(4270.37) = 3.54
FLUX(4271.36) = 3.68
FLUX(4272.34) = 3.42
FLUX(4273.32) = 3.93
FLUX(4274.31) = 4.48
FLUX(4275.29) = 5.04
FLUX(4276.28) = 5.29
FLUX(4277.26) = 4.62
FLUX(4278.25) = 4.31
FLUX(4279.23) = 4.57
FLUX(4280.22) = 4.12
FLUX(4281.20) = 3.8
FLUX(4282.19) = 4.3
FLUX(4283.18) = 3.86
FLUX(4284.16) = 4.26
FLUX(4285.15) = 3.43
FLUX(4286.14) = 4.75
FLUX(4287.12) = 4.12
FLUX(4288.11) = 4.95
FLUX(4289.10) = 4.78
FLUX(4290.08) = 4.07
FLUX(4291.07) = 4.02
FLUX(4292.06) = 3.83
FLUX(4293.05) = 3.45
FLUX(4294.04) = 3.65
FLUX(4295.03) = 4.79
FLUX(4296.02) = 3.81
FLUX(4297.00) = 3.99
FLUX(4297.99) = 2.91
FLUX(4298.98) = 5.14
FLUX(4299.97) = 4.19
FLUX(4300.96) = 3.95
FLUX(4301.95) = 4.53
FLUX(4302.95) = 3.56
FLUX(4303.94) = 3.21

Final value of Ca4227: 0.3 Ang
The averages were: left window 4.4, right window 4.18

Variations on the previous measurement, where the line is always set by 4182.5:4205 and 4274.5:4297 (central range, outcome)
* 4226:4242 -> 0.5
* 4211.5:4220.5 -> -0.2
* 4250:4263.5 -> -0.5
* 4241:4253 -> 0.1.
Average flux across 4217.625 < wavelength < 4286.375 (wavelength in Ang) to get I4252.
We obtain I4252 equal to 4.26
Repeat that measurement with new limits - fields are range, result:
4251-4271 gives 4.43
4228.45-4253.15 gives 4.25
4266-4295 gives 4.2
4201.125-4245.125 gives 4.37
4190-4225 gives 4.38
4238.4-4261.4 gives 4.23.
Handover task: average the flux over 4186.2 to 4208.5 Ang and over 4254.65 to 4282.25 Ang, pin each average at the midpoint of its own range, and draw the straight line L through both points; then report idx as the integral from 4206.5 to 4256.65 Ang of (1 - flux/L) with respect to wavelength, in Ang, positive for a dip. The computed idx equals 1.1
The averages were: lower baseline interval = 4.29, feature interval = 4.24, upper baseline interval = 4.37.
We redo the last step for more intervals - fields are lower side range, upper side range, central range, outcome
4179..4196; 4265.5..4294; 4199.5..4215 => -0.45 Ang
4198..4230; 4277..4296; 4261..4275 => -0.34 Ang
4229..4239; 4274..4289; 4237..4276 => 1.40 Ang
